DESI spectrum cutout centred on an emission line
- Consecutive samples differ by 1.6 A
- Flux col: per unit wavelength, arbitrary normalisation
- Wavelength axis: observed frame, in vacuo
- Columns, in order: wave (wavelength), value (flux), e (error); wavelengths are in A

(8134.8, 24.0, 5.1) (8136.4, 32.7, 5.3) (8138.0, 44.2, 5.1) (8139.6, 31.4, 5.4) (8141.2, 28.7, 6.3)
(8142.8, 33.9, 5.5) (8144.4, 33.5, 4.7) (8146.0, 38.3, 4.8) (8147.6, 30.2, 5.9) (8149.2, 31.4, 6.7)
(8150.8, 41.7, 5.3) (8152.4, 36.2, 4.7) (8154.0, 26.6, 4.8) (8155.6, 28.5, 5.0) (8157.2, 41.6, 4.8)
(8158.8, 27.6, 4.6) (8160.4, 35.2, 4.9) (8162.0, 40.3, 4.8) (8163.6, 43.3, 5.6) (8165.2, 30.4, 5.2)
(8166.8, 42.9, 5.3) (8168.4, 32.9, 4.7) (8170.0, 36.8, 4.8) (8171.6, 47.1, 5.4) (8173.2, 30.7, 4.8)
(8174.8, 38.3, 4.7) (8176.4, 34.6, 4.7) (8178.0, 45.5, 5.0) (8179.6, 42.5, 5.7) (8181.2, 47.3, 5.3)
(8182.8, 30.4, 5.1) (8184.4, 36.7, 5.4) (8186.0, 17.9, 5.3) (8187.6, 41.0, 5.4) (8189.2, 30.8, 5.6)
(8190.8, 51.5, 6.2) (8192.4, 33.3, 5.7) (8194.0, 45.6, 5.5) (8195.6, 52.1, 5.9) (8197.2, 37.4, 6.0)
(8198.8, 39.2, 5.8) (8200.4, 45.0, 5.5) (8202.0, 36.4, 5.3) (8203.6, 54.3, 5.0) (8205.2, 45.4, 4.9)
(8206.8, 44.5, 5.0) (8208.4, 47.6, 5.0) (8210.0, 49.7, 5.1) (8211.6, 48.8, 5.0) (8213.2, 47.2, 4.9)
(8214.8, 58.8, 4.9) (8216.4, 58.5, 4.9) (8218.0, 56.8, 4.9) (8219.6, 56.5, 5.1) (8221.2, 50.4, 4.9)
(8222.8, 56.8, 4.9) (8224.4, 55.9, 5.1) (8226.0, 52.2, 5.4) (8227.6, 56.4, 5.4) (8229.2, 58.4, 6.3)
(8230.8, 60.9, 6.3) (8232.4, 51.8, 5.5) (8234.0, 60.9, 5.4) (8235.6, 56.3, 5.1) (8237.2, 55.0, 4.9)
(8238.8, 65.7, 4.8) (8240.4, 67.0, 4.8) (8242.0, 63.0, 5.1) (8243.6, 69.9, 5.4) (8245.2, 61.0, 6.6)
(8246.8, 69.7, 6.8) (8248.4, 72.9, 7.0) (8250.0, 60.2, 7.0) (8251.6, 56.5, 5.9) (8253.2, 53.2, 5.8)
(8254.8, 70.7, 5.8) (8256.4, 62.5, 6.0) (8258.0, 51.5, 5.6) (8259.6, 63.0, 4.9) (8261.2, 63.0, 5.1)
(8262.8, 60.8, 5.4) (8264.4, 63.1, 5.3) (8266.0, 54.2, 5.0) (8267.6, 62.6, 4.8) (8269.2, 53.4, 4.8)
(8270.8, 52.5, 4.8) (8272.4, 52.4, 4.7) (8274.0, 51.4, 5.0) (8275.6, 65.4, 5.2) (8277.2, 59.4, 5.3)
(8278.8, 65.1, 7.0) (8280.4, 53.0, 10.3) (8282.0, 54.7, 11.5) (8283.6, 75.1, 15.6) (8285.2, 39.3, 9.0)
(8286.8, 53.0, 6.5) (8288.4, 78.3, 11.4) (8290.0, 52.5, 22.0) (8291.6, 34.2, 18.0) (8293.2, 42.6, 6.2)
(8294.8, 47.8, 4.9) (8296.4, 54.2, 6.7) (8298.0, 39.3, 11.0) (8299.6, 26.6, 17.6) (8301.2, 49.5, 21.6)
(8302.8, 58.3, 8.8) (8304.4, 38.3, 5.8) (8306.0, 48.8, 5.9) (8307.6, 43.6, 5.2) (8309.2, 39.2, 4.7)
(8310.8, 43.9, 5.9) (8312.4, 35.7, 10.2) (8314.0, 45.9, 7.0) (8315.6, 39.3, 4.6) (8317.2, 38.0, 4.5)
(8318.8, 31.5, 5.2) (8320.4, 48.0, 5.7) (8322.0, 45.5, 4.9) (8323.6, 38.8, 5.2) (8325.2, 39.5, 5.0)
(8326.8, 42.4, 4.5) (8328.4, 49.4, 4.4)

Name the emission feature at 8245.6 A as Mg II 2798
